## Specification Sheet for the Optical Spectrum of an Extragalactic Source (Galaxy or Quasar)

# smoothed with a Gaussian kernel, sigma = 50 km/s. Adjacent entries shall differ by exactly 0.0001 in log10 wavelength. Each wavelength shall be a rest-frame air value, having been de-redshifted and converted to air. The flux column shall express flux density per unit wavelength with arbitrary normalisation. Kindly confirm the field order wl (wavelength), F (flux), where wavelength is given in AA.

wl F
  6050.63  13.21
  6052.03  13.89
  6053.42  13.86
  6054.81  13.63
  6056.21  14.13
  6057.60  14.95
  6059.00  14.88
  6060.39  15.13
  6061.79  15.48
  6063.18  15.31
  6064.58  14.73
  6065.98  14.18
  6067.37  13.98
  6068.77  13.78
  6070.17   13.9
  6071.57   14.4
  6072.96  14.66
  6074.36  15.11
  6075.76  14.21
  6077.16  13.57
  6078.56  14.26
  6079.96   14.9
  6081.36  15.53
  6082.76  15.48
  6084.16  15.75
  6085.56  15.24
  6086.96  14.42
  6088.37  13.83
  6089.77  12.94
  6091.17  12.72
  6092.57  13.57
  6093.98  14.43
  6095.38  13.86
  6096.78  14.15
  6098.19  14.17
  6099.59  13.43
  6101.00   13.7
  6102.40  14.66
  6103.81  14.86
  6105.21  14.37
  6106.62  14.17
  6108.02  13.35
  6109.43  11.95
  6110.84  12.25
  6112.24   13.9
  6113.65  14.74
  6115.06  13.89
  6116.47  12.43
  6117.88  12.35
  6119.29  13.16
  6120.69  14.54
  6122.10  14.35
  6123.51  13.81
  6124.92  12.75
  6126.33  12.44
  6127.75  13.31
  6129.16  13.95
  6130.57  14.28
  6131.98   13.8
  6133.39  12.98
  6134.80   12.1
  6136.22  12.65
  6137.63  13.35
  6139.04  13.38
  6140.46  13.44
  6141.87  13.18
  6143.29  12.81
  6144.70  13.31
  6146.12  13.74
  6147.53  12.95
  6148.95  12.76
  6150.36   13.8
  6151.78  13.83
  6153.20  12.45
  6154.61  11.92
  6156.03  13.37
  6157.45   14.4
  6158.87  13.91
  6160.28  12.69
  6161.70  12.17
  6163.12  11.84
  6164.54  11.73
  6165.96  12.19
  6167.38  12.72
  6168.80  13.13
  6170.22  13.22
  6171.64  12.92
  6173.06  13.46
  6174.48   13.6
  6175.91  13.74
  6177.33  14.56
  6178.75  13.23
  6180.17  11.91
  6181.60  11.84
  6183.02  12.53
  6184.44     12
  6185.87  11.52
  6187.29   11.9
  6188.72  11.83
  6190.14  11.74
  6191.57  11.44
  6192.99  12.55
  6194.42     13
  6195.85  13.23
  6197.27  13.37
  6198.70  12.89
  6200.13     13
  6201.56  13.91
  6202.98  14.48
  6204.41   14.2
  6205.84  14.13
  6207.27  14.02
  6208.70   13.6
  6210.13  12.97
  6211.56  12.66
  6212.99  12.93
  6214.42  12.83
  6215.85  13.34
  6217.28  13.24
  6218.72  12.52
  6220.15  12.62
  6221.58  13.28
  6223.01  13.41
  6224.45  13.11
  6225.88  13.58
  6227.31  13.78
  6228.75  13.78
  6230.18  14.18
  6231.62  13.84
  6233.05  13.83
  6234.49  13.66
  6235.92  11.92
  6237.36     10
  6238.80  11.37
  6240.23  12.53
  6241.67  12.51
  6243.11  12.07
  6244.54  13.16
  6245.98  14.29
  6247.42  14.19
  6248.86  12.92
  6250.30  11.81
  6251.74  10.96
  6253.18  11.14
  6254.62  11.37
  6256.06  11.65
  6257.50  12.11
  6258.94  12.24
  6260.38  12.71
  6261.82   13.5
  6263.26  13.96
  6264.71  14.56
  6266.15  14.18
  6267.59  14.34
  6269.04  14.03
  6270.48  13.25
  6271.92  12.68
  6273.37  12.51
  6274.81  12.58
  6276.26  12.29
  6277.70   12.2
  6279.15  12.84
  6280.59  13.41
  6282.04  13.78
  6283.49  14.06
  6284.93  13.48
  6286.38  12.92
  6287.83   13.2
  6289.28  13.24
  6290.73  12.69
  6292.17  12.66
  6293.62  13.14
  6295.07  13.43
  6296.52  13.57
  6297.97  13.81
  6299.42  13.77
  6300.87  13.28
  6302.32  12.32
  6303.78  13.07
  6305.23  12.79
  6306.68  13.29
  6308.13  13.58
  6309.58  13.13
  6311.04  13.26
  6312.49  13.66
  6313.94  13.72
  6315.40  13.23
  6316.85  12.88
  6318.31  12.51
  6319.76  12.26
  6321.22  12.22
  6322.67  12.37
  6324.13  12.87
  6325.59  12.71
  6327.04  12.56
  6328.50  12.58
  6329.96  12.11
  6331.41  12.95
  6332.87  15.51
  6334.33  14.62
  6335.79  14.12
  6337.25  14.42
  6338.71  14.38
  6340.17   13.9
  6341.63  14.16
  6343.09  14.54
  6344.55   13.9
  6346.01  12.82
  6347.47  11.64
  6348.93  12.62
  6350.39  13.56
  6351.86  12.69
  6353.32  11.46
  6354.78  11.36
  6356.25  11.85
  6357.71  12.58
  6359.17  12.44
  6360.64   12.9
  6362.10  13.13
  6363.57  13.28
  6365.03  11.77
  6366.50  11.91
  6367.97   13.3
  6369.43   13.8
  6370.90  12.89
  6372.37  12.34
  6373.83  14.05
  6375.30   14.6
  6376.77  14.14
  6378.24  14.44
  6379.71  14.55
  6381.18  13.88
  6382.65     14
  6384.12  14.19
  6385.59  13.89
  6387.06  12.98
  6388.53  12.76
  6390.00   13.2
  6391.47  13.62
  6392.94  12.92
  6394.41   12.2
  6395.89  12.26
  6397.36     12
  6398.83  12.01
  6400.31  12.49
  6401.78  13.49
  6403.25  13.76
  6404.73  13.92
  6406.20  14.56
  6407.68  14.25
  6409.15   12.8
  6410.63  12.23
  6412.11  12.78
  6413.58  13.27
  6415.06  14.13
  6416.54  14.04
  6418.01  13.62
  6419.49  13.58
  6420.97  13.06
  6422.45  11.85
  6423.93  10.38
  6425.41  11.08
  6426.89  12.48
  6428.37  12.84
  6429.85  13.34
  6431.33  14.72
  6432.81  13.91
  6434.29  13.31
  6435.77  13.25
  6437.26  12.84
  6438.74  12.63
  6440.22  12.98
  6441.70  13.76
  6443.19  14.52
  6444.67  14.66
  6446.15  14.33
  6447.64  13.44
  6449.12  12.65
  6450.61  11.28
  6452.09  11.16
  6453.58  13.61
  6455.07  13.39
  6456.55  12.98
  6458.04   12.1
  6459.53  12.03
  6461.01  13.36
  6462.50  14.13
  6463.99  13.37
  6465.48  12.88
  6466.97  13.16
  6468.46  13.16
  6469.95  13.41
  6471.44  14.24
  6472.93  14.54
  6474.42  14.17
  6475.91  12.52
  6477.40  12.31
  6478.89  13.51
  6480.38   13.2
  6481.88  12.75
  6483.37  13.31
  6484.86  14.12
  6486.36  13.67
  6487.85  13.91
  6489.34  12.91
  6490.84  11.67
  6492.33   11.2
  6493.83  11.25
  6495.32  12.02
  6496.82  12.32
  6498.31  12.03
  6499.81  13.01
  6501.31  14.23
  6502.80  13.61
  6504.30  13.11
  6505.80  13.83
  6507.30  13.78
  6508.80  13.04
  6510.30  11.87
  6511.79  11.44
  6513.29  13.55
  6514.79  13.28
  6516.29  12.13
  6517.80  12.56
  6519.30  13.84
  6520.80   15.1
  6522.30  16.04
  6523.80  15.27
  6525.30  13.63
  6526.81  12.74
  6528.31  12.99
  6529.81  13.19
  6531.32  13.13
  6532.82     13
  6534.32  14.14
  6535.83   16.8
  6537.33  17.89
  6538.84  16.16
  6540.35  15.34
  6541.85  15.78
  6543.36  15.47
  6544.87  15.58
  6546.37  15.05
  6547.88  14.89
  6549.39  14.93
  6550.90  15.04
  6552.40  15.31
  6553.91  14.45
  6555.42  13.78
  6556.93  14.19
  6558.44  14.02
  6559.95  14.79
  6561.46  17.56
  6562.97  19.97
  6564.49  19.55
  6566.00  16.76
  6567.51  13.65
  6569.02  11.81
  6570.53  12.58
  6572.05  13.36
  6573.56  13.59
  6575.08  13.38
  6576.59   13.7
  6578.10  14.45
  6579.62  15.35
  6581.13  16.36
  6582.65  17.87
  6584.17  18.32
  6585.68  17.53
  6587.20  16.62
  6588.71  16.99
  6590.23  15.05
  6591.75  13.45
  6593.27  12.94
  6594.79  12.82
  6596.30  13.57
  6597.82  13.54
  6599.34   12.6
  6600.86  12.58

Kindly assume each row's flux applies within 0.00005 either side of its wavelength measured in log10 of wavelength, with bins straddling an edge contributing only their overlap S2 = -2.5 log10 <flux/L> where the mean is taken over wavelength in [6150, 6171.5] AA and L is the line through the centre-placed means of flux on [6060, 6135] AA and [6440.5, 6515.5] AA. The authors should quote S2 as 0.078 mag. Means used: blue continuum 14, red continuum 13.1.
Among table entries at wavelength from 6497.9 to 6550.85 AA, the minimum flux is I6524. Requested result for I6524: 11.44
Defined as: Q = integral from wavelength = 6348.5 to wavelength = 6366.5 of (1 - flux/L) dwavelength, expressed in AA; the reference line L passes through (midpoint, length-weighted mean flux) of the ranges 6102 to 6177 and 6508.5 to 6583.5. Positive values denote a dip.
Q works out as 2.0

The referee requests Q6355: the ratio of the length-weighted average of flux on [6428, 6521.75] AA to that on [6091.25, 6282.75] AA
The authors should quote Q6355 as 1.0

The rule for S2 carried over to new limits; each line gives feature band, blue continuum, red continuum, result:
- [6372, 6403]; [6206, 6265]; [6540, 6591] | 0.054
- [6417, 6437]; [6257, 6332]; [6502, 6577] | 0.075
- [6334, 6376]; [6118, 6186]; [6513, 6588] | 0.072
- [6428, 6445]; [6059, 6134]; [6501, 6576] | 0.061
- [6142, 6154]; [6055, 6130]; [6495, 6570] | 0.073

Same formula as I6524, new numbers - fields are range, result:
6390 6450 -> 10.38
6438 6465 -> 11.16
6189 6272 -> 10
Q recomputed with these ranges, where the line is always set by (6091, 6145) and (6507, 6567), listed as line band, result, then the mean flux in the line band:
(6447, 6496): 5.29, 13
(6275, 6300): 1.44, 13.2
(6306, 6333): 2.15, 13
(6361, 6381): 1.16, 13.4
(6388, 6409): 1.78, 13.1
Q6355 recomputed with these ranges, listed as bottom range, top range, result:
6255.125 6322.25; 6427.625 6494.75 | 1.00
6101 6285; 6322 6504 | 1.00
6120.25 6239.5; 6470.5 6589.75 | 1.09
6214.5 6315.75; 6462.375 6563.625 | 1.07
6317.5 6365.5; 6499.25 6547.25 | 1.08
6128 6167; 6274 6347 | 1.01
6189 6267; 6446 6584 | 1.07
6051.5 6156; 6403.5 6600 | 1.00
